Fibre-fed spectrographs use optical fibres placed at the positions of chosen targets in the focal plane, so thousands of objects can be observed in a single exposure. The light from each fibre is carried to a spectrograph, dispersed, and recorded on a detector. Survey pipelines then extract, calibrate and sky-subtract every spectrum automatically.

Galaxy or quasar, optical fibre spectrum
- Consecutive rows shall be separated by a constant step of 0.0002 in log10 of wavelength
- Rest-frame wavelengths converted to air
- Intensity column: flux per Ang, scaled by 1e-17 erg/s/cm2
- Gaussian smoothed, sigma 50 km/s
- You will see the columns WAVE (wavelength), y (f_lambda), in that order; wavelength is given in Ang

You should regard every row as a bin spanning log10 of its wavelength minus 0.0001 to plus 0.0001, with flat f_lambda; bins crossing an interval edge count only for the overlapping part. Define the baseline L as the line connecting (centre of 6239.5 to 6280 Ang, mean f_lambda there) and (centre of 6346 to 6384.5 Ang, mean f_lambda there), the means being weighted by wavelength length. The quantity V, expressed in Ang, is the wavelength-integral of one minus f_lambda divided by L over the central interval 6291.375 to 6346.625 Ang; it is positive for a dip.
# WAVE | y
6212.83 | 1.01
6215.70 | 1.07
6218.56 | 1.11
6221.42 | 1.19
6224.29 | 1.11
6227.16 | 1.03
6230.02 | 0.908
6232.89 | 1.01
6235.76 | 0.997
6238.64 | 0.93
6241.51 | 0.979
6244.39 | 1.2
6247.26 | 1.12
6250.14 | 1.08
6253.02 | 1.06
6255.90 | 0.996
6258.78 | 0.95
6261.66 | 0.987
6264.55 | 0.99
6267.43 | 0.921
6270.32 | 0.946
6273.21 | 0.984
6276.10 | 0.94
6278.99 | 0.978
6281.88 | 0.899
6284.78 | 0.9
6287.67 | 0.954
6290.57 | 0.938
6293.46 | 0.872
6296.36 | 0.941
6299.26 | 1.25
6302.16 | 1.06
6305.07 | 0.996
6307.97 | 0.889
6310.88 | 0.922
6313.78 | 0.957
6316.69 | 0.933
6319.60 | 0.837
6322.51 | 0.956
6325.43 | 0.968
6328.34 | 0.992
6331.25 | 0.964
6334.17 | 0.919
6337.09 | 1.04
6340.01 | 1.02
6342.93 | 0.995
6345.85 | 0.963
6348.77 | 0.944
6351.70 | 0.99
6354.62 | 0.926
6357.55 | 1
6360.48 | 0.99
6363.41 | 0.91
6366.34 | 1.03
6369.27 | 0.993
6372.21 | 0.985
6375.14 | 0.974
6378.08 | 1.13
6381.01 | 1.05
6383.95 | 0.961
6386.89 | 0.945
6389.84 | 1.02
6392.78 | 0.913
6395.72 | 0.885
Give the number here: 1.5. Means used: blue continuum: 1.01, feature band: 0.972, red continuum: 0.991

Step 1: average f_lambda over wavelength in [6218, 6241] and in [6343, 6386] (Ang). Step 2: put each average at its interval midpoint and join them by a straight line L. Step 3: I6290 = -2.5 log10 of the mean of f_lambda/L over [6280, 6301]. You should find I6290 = 0.05 mag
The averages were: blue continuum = 1.03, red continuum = 0.989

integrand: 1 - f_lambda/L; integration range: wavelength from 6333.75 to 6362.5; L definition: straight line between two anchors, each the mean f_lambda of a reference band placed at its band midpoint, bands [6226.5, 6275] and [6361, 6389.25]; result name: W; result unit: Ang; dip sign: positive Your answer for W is 0.6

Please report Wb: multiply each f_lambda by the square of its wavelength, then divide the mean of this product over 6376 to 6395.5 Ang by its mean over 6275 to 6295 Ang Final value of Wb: 1.11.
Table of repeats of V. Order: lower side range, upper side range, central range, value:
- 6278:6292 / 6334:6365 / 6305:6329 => 0.49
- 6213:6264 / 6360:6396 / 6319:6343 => 0.87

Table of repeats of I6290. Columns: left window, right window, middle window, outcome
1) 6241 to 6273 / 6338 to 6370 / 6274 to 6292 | 0.08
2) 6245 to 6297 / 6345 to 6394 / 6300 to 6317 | 0.01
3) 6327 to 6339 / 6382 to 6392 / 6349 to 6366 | 0.01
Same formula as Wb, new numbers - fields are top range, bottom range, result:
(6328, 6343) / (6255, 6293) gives 1.06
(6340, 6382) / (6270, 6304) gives 1.04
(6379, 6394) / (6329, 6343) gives 1.01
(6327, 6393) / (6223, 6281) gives 1.02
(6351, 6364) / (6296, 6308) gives 0.93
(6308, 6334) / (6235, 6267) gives 0.94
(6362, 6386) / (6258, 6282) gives 1.08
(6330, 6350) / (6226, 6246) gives 1.00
